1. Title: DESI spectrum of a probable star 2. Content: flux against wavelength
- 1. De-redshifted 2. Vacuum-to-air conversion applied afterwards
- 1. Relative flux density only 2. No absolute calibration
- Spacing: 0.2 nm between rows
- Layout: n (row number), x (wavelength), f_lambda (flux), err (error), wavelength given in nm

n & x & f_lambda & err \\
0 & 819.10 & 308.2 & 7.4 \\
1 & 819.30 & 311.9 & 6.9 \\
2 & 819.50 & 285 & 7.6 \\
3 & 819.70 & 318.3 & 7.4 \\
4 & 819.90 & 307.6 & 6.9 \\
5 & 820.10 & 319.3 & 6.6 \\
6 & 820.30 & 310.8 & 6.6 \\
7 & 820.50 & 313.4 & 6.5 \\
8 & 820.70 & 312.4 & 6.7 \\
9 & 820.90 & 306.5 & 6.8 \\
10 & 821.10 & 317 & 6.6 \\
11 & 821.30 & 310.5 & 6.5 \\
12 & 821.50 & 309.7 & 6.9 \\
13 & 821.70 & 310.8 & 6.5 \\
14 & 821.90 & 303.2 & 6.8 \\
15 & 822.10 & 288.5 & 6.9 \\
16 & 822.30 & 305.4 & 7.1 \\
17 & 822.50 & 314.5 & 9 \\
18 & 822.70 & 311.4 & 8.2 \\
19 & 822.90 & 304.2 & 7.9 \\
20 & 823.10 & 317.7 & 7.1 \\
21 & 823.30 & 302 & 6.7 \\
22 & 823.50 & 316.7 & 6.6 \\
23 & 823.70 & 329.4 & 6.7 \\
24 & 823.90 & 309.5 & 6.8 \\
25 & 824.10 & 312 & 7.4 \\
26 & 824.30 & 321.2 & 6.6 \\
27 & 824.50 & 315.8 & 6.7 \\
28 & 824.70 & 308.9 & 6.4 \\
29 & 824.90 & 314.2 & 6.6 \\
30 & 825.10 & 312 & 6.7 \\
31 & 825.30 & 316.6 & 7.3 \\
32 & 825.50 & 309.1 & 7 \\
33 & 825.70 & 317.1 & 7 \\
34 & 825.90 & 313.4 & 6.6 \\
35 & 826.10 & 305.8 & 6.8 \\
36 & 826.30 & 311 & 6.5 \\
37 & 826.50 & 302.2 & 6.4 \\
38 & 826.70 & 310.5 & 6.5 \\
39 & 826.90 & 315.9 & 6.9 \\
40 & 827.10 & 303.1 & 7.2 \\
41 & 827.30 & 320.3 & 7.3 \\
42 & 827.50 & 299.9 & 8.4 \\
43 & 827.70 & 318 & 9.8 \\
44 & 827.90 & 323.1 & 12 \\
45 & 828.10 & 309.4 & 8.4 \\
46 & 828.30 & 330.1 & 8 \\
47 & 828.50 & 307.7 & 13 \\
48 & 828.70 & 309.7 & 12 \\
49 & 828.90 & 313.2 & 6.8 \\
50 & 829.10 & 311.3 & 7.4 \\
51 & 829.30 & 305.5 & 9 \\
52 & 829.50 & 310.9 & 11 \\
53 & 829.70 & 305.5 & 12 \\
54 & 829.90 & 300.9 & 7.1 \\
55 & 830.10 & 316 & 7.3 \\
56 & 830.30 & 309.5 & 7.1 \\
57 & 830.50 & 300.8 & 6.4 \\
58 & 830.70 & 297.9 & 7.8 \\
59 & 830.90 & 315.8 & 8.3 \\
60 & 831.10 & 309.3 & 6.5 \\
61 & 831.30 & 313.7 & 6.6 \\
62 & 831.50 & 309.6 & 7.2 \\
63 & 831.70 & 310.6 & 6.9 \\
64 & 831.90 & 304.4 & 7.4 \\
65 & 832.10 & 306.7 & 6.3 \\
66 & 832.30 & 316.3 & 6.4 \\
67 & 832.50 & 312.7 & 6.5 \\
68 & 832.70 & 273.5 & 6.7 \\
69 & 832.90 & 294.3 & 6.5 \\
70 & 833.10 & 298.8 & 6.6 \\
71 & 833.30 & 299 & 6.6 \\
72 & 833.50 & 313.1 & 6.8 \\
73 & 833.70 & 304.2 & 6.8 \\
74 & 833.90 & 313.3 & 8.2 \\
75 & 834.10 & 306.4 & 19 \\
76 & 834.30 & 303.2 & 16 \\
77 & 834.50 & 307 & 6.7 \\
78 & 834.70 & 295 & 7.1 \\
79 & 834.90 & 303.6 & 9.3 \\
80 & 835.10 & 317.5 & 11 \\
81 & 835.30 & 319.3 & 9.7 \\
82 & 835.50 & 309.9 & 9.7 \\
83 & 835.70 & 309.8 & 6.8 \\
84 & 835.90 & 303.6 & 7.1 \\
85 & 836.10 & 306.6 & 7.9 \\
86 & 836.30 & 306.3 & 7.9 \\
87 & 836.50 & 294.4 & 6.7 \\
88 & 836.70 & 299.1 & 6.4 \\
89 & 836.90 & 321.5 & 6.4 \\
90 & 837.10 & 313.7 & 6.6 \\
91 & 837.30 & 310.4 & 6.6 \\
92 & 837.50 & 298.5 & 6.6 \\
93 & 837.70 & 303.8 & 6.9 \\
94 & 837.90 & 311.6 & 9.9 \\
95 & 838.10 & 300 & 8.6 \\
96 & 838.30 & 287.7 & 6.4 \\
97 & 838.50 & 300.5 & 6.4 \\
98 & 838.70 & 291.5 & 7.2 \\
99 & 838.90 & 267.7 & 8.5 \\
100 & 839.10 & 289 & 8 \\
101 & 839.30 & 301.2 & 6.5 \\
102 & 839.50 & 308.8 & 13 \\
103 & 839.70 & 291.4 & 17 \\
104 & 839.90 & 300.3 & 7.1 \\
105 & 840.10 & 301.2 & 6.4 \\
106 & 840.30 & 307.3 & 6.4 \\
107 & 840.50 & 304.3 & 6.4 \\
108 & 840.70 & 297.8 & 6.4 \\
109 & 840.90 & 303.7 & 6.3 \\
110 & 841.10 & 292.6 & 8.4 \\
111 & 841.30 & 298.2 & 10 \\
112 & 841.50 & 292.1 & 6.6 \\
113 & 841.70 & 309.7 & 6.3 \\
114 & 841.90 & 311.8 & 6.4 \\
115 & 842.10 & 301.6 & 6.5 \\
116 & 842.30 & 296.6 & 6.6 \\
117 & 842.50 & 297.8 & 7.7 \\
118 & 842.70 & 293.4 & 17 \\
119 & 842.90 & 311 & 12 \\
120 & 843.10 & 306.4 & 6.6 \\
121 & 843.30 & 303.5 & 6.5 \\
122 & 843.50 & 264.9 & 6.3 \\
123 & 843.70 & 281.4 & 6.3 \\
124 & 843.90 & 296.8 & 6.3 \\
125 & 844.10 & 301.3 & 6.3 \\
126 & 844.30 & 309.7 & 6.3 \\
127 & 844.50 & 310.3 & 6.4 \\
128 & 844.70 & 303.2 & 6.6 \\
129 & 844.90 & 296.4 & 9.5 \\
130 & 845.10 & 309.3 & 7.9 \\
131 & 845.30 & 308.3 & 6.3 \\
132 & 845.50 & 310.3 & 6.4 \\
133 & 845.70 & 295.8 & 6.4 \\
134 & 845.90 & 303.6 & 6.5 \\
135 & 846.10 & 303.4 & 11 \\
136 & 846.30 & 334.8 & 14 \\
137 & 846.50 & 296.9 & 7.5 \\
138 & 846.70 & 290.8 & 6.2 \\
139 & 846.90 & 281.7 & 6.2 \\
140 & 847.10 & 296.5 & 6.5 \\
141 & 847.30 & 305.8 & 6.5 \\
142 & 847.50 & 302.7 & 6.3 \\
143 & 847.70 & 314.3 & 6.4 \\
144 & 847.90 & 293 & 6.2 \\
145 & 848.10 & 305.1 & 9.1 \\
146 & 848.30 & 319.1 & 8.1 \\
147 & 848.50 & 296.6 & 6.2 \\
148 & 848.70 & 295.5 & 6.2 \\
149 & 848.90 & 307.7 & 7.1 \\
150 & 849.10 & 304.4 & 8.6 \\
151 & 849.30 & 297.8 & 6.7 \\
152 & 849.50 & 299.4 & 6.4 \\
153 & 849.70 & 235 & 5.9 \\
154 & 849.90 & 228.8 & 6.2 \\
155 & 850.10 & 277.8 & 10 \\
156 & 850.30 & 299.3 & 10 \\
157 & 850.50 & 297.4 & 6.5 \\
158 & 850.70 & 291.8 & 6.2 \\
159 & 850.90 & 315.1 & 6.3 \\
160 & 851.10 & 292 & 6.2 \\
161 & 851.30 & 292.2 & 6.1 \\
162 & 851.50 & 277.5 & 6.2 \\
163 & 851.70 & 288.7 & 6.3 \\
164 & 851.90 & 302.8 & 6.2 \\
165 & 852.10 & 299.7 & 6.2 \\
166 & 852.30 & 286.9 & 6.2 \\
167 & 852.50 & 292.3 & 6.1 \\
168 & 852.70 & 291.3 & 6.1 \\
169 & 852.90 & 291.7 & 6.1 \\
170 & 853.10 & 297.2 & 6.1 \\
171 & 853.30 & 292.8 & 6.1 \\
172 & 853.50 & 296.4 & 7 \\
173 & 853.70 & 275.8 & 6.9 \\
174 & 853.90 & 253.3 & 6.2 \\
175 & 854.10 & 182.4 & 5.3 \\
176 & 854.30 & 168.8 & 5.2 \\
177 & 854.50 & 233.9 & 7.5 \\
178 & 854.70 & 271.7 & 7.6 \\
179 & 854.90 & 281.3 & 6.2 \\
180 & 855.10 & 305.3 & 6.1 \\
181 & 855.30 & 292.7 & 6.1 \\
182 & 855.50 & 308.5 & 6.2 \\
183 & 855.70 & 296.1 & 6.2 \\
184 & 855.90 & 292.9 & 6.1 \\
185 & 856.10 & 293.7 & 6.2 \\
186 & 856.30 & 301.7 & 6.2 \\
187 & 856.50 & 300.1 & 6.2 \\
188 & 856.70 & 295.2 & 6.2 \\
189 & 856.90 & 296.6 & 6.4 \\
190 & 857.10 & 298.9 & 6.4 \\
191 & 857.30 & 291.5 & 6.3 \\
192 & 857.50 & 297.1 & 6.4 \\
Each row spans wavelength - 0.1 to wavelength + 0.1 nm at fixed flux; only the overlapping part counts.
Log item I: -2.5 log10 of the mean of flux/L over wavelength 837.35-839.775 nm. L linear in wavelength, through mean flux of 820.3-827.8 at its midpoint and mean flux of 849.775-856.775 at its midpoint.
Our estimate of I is 0.00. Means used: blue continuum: 311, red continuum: 282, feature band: 296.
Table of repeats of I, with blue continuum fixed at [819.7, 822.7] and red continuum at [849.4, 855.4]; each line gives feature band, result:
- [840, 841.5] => -0.040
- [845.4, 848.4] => -0.077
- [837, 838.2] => -0.050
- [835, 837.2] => -0.055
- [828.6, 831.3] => -0.028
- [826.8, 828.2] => -0.034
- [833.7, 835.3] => -0.041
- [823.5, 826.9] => -0.027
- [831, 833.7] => -0.024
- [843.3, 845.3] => -0.046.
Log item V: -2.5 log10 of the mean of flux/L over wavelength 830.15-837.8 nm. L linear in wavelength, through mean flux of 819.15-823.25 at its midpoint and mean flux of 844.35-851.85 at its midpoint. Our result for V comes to -0.011 mag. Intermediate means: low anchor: 309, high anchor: 297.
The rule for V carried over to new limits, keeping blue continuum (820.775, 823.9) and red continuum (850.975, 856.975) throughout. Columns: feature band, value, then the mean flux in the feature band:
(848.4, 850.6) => 0.00 mag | 285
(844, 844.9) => -0.05 mag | 305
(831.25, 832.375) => -0.03 mag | 310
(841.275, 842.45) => -0.03 mag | 302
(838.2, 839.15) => 0.03 mag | 287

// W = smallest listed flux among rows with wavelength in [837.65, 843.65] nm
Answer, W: 264.9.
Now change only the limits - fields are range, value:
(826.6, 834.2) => 273.5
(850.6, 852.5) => 277.5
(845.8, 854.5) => 168.8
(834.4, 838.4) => 287.7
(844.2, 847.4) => 281.7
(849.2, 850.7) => 228.8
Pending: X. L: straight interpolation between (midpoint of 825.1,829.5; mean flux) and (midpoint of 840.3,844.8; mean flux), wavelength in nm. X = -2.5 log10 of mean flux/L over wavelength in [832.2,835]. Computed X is 0.01 mag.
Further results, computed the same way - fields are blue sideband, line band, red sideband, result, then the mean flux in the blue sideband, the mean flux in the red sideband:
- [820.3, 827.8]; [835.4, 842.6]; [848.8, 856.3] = -0.02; 311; 282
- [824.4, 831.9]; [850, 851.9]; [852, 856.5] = -0.04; 311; 278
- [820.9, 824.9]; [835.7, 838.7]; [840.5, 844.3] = -0.01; 311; 298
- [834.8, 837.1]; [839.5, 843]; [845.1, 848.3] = 0.02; 309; 304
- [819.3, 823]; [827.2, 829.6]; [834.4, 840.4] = -0.03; 308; 303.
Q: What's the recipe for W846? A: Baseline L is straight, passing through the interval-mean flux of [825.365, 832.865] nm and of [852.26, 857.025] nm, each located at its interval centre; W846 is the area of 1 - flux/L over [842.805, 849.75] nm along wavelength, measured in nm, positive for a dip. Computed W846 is -0.27 nm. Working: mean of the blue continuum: 309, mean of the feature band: 300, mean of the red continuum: 279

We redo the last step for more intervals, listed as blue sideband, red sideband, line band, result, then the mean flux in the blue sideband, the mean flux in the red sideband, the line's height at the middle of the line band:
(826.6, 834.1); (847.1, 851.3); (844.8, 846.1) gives -0.031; 308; 294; 297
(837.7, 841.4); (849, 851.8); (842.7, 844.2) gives -0.008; 298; 286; 293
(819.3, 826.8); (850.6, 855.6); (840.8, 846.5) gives -0.247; 311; 279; 289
